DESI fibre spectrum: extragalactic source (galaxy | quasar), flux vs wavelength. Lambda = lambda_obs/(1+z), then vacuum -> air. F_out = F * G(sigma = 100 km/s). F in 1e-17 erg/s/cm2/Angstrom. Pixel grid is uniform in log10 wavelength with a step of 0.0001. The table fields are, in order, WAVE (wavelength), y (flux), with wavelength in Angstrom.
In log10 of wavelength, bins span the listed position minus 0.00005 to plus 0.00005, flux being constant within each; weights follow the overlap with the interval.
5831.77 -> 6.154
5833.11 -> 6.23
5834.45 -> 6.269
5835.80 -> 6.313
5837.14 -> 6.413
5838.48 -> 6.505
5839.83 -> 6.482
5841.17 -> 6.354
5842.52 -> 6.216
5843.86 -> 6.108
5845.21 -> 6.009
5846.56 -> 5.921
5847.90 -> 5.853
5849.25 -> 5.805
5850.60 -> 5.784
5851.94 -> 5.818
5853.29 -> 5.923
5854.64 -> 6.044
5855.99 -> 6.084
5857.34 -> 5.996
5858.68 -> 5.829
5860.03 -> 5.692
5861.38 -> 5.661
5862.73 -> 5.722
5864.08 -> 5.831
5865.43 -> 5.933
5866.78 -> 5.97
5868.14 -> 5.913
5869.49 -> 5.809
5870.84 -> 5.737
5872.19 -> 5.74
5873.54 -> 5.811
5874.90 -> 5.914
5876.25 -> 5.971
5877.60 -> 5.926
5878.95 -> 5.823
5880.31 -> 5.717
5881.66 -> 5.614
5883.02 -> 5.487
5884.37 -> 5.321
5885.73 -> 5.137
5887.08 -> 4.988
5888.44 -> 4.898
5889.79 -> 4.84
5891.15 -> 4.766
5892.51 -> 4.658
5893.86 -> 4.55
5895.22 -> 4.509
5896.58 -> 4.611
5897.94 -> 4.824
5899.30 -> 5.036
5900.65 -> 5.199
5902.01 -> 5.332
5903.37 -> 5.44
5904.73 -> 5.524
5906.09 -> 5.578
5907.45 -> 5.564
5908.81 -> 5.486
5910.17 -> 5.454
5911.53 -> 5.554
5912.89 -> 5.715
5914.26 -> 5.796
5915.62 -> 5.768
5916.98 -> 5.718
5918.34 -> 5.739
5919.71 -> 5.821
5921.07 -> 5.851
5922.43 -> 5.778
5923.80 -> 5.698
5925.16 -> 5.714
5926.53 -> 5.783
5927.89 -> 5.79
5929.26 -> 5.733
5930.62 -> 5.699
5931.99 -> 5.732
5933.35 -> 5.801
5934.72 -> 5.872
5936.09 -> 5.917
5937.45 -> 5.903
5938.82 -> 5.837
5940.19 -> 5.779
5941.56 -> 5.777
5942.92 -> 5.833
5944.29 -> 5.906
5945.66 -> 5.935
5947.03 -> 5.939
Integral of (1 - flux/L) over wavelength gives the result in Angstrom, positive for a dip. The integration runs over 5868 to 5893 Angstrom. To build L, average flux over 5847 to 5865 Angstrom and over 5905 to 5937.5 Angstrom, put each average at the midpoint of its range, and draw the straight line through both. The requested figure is 1.4 Angstrom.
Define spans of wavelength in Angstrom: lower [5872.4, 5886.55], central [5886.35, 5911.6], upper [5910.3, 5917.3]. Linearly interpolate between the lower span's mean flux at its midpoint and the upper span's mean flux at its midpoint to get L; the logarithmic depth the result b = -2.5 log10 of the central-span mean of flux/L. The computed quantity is 0.120 mag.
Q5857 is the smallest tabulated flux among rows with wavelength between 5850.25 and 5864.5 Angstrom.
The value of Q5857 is 5.661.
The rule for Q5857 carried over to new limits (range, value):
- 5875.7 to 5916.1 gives 4.509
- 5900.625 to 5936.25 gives 5.199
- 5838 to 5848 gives 5.853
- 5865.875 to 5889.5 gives 4.898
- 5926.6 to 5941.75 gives 5.699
